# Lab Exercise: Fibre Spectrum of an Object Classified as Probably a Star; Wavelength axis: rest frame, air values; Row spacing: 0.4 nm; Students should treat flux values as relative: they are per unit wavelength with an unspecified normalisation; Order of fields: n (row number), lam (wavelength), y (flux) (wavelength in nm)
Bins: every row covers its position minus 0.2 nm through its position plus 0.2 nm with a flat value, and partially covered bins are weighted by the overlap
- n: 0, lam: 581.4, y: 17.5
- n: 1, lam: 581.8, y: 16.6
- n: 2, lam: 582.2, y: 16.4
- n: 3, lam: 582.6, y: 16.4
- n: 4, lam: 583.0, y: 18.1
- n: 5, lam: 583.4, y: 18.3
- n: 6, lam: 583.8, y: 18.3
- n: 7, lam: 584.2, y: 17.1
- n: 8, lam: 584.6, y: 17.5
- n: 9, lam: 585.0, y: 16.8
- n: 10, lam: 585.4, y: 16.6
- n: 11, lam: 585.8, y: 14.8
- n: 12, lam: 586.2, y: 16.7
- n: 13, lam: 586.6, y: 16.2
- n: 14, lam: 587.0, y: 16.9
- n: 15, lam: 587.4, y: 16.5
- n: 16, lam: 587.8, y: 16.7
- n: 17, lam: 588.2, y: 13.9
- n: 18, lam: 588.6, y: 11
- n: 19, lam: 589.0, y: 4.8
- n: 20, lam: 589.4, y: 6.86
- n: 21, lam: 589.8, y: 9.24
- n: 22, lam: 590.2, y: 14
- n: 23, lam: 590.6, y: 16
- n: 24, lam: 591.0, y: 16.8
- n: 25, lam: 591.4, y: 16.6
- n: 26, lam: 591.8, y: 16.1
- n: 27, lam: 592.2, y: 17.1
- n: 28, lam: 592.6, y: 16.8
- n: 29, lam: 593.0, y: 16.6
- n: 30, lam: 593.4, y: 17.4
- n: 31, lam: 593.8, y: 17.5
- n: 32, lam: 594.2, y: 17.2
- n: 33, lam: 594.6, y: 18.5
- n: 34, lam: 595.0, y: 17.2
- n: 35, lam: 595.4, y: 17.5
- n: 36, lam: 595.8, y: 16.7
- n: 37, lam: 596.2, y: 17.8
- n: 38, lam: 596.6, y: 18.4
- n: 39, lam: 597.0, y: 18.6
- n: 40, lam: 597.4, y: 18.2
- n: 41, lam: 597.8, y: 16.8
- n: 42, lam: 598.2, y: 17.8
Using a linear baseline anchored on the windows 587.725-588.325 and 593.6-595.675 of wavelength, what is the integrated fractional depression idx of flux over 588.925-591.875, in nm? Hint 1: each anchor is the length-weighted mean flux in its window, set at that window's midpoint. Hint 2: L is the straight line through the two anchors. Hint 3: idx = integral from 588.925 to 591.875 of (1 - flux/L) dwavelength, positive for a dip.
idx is 0.62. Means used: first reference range 15.2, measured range 12.7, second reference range 17.5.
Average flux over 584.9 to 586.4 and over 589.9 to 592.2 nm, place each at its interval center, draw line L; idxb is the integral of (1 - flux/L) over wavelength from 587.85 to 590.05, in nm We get 0.85 nm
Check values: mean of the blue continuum 16.2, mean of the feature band 9.78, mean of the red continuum 15.7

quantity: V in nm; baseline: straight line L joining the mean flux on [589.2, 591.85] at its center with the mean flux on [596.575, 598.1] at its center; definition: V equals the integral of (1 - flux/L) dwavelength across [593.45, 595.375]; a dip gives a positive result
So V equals -0.18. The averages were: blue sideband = 13.5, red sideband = 17.9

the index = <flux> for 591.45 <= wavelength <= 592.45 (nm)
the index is 16.6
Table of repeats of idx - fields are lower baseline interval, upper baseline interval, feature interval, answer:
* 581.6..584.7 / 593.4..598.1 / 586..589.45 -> 0.768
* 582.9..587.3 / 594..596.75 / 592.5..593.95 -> 0.033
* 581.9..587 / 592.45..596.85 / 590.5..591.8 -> 0.061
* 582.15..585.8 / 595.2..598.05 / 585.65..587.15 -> 0.097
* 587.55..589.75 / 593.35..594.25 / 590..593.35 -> -0.397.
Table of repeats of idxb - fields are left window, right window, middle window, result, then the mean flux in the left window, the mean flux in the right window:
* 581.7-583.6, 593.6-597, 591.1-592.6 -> 0.08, 17.2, 17.7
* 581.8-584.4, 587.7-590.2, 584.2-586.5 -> -0.29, 17.4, 10.5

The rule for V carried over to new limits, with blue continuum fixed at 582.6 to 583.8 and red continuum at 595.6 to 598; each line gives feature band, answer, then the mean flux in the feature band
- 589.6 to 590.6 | 0.30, 12.5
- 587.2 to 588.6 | 0.22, 15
